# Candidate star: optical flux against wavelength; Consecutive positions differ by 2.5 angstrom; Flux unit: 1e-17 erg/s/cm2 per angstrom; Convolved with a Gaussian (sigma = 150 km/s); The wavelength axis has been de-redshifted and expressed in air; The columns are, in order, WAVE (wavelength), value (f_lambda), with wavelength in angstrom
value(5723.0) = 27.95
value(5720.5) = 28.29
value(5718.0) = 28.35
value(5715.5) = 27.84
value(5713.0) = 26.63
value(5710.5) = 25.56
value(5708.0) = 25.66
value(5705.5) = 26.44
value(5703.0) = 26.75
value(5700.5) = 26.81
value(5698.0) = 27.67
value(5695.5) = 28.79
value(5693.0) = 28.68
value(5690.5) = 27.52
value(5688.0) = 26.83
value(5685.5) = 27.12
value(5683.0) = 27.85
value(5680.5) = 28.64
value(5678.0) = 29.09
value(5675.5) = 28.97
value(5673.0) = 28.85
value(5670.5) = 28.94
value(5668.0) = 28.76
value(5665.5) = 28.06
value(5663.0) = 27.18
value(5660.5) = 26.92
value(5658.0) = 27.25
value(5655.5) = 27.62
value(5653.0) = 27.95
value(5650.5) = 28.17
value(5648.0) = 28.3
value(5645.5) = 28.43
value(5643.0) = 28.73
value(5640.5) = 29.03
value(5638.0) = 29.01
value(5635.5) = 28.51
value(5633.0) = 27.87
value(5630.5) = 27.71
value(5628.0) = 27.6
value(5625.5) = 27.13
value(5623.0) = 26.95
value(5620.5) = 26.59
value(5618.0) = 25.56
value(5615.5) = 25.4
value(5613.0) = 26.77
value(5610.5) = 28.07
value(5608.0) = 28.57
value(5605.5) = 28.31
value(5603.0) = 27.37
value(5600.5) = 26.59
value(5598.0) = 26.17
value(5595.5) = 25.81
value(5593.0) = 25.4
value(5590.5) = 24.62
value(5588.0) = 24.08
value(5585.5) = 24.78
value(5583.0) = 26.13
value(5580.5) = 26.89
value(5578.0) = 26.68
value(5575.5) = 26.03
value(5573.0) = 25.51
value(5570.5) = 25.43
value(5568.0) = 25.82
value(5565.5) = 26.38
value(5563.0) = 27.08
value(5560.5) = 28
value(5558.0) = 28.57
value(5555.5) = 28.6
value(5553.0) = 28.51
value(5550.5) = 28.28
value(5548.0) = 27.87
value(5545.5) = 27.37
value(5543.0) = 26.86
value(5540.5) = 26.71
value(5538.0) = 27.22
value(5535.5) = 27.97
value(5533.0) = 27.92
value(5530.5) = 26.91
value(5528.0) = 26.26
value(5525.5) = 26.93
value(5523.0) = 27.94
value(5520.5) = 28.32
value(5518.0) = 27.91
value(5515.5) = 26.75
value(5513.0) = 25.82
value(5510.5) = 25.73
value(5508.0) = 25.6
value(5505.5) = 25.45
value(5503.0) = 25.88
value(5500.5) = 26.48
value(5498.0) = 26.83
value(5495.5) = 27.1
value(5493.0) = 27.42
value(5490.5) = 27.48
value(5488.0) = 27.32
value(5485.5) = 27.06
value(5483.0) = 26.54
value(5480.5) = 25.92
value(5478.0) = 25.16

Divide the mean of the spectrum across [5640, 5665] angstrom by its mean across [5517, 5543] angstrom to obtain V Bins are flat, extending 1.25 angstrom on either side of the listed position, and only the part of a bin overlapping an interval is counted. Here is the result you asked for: 1.02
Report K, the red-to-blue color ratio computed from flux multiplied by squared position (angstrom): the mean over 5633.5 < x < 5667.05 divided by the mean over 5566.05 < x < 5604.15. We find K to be 1.11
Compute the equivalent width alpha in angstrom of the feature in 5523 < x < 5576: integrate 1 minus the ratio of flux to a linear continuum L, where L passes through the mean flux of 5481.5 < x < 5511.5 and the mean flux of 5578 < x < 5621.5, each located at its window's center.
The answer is -1.5 angstrom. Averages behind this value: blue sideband 26.6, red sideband 26.3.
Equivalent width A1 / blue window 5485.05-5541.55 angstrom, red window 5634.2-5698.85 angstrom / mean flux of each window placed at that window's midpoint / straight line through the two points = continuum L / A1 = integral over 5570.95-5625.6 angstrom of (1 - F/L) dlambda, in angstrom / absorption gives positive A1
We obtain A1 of 2.6 angstrom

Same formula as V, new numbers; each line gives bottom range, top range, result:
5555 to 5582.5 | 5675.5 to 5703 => 1.04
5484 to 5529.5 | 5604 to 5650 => 1.03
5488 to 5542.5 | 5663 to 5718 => 1.03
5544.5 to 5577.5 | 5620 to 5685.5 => 1.03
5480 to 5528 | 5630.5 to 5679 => 1.06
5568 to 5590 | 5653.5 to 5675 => 1.09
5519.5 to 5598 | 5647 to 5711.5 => 1.03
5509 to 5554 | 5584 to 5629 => 0.97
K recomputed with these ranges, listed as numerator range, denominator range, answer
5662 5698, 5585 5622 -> 1.10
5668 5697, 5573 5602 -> 1.14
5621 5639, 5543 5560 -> 1.02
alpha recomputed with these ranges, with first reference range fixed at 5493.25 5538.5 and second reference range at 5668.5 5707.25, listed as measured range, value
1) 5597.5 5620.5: 0.4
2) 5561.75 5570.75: 0.3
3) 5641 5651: -0.3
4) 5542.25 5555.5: -0.4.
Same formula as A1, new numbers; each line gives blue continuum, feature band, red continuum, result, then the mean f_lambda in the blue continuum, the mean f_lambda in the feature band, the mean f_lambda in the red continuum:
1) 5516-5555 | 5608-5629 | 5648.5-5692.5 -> 0.7 angstrom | 27.5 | 26.9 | 28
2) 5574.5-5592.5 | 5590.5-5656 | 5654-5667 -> -2.1 angstrom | 25.6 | 27.4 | 27.4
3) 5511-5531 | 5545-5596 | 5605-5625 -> 0.9 angstrom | 27.1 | 26.6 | 27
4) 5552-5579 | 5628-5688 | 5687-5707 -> -2.0 angstrom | 27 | 28.2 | 27.4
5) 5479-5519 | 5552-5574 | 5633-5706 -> 0.0 angstrom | 26.6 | 27.1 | 28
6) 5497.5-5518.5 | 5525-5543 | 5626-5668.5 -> -0.4 angstrom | 26.2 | 27.1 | 28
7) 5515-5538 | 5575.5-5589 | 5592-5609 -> 0.6 angstrom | 27.4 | 25.8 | 26.9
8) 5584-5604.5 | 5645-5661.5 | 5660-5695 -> -0.2 angstrom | 25.6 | 27.8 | 28.1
